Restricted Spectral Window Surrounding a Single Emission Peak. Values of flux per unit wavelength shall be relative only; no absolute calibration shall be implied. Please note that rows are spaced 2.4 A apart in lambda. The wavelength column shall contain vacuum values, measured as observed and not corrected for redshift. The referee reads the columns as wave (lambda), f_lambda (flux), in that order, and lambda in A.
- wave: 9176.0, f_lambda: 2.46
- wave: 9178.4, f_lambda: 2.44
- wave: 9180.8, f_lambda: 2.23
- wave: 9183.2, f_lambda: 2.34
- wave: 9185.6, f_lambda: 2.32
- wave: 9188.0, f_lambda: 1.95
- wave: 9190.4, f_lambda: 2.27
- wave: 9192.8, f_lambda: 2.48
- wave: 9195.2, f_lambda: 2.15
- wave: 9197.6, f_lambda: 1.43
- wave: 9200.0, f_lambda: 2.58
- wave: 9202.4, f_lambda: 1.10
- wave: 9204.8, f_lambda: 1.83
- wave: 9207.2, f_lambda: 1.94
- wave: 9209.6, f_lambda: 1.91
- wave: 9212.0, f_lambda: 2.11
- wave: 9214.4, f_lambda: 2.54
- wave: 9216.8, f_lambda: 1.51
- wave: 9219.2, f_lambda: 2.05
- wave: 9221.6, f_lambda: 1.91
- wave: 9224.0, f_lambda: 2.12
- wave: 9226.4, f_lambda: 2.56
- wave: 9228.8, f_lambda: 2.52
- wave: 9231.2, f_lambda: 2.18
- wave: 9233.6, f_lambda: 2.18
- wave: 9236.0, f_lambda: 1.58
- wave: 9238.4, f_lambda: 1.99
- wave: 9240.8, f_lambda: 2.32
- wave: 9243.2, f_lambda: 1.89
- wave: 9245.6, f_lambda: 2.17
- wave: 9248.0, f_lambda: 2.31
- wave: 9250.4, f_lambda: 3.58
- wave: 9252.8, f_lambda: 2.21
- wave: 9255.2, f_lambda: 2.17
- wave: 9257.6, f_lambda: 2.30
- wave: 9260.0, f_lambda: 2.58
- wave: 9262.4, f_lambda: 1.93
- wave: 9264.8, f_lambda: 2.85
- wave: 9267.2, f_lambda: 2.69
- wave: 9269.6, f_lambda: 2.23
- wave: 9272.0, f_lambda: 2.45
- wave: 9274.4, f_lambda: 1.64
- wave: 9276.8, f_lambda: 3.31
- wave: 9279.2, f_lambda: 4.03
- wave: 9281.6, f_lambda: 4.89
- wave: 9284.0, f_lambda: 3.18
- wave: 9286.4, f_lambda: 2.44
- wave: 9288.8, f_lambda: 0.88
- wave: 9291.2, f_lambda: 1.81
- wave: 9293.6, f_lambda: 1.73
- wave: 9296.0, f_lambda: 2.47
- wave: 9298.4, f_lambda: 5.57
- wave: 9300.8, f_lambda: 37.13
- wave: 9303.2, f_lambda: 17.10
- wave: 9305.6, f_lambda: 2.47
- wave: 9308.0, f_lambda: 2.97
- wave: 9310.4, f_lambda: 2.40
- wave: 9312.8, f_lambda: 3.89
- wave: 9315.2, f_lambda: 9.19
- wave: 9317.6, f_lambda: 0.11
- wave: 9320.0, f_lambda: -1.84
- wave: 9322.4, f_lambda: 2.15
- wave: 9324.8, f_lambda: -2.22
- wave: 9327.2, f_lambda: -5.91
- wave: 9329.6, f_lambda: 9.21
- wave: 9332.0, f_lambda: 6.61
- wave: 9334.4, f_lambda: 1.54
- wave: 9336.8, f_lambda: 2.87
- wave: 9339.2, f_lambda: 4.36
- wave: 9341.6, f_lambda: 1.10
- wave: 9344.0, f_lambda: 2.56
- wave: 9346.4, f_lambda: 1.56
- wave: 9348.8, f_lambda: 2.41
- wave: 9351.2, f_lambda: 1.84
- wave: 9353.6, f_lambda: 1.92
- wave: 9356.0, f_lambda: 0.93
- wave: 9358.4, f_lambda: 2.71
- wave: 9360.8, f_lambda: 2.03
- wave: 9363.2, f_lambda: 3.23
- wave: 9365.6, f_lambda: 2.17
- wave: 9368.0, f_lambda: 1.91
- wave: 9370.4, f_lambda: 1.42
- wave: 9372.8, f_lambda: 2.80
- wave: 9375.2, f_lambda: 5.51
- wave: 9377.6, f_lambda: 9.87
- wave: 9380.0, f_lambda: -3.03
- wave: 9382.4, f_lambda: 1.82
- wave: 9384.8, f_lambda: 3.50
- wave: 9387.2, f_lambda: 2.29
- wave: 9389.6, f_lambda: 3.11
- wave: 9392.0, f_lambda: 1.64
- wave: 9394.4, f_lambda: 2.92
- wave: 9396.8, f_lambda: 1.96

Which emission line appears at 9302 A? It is H-alpha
